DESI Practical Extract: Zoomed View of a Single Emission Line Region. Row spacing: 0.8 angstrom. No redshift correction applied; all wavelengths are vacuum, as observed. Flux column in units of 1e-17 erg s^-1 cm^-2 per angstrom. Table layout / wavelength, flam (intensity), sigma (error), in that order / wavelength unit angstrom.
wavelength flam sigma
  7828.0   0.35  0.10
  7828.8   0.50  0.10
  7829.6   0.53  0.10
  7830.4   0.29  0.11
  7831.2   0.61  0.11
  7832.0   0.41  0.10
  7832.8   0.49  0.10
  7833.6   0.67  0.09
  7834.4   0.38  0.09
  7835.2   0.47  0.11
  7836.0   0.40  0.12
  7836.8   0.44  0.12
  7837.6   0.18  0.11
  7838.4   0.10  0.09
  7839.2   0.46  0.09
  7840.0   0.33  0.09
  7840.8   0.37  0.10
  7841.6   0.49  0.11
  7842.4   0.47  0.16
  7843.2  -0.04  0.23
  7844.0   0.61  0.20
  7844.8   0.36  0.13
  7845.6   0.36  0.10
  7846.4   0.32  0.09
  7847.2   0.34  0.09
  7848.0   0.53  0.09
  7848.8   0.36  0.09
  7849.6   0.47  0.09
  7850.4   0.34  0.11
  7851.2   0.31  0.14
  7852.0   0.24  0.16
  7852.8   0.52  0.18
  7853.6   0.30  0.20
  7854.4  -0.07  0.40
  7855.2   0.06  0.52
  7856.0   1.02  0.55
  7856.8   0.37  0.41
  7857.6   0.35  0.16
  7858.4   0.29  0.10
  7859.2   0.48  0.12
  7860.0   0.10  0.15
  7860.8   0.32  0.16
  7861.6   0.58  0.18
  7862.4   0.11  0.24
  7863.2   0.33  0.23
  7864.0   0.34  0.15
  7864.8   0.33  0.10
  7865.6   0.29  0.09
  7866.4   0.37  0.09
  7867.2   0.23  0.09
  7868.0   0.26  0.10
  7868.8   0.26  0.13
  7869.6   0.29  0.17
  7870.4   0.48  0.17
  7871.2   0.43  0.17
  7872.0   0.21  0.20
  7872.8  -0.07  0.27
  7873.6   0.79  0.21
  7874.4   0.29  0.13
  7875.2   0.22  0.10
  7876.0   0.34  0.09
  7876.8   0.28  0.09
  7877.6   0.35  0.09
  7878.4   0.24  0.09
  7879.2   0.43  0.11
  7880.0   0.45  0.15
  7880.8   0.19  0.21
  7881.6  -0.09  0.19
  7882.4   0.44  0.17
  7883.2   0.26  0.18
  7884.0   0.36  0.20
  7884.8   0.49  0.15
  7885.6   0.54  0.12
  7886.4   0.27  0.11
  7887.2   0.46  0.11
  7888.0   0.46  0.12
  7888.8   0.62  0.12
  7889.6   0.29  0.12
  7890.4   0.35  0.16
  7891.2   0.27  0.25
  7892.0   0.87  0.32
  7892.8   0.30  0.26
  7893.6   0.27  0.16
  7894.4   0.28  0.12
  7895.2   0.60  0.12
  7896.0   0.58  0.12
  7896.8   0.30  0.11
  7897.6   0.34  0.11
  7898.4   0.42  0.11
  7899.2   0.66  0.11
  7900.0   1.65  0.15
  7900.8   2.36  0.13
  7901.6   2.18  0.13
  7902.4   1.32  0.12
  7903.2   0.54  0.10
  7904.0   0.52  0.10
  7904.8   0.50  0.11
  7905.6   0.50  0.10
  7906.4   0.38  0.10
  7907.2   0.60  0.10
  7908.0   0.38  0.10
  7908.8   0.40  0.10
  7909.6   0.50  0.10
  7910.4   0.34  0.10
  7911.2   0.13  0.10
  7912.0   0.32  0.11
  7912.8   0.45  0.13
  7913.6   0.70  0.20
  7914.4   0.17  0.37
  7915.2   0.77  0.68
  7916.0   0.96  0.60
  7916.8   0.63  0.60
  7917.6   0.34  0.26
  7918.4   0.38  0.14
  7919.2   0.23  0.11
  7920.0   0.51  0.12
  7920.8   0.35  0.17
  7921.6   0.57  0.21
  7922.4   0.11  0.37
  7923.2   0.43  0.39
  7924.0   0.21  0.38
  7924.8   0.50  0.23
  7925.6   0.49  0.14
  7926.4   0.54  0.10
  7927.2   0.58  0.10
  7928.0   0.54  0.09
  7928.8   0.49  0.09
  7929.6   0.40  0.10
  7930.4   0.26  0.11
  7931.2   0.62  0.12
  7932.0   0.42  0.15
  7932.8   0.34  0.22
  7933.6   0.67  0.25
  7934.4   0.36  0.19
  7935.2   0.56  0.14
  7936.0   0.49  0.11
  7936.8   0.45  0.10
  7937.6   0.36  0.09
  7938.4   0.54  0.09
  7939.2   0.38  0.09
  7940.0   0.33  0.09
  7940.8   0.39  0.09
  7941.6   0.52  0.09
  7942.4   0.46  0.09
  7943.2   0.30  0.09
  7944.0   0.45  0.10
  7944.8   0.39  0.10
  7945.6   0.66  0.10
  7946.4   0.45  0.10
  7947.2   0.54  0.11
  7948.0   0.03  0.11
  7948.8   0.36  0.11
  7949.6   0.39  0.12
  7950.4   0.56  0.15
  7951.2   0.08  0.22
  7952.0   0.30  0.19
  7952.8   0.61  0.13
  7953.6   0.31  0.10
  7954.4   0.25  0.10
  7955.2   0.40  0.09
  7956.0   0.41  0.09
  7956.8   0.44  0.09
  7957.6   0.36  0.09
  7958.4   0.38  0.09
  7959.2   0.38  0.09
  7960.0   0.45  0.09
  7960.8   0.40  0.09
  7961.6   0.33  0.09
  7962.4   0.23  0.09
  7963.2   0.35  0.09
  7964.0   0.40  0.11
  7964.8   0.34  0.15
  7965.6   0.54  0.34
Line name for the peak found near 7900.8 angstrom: [O III] 5007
